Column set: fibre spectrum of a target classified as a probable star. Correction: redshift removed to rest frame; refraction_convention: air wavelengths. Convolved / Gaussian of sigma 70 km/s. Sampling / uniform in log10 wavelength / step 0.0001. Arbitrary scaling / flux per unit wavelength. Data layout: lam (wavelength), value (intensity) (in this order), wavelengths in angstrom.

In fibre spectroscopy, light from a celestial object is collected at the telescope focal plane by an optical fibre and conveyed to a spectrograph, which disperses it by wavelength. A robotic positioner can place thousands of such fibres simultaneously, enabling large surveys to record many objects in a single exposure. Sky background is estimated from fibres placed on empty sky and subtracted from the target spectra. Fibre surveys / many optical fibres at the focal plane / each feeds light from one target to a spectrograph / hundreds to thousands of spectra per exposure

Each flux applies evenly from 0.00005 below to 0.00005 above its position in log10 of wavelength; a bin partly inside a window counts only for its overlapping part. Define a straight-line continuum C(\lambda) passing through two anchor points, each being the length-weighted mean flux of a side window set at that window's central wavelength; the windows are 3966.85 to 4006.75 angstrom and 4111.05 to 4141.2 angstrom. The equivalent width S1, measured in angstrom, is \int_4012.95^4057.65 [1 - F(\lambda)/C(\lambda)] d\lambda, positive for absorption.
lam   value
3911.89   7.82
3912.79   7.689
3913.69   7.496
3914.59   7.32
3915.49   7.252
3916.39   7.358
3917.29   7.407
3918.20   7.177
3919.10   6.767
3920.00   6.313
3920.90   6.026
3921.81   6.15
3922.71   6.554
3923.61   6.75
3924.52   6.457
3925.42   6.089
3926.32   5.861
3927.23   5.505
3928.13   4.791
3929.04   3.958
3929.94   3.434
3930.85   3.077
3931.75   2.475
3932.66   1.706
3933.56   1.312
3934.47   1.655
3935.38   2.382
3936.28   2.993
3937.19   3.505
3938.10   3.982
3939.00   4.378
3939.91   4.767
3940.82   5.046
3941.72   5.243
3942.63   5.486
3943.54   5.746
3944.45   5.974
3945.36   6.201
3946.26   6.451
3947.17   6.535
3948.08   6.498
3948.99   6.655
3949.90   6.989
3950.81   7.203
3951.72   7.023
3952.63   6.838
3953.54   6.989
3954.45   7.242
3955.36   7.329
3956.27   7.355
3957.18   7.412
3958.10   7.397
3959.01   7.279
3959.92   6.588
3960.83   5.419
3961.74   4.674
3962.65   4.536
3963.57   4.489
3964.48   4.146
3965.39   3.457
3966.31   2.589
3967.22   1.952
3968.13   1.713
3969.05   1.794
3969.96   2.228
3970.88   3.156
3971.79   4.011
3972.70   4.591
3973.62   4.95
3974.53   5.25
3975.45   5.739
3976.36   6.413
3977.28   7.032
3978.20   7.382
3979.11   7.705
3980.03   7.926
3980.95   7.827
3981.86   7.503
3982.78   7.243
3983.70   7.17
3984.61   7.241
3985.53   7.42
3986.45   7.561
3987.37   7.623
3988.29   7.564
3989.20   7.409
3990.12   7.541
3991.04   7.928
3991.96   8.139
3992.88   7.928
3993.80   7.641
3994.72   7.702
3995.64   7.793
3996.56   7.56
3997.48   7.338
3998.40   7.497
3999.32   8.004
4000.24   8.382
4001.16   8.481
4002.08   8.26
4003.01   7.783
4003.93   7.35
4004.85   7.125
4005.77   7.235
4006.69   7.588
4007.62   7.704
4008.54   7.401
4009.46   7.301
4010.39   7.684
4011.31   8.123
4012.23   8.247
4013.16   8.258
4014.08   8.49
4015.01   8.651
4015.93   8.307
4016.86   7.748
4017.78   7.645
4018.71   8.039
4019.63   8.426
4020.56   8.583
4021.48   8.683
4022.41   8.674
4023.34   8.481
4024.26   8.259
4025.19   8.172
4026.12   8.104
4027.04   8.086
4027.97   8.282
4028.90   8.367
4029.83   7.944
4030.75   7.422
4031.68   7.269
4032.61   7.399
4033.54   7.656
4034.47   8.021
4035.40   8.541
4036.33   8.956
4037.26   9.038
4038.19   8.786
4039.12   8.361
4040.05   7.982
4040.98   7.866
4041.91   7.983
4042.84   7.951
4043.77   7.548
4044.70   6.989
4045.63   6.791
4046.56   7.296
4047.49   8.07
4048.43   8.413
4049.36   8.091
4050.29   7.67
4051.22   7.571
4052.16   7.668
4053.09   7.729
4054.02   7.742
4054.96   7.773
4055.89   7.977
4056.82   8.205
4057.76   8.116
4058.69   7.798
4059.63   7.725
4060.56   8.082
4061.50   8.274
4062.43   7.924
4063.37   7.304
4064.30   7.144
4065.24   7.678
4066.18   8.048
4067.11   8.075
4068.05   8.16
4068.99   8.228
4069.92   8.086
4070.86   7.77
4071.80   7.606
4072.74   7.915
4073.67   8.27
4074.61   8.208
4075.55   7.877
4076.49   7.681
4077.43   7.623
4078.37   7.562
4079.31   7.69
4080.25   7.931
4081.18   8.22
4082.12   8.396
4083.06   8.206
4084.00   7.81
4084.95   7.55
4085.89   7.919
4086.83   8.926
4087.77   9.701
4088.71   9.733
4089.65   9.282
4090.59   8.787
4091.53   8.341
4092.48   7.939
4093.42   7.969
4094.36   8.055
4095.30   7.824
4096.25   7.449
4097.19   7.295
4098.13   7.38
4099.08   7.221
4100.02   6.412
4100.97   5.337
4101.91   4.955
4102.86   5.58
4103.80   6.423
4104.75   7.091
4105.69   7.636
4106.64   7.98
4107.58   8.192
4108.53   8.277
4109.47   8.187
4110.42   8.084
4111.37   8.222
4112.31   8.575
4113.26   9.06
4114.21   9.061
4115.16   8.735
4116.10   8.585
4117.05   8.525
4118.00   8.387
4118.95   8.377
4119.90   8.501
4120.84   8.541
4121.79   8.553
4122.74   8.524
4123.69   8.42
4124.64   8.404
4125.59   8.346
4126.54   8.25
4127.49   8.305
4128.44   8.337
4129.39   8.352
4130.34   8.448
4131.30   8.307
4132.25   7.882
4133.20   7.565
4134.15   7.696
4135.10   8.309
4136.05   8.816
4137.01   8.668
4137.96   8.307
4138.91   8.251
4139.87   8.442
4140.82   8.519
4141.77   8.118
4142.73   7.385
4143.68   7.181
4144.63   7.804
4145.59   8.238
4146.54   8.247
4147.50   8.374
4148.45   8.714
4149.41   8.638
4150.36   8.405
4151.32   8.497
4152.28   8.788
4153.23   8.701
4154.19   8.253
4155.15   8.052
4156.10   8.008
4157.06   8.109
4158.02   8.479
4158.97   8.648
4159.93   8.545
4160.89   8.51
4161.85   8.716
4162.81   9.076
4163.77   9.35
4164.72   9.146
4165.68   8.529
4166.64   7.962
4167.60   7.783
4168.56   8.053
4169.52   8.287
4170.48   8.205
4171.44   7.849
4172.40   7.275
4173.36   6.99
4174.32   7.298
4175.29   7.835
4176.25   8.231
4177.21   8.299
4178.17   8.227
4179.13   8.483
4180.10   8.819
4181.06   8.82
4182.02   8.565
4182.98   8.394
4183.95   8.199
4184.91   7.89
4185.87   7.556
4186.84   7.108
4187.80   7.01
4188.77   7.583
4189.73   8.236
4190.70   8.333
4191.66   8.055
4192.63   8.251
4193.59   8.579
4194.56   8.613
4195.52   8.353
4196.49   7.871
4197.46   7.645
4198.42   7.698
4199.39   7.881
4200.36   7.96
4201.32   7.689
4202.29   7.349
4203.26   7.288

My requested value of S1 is -4.7 angstrom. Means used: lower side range 6.68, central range 8.04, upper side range 8.42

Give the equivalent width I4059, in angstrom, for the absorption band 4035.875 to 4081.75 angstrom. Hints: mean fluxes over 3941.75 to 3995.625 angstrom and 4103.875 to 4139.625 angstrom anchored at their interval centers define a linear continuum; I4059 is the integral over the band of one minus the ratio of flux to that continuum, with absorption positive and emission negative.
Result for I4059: -3.0 angstrom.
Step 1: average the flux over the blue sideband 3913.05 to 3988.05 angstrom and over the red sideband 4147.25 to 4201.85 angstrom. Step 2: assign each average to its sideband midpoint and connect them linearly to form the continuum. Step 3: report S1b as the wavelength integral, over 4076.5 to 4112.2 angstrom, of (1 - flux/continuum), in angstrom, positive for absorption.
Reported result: -2.5 angstrom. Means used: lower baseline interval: 5.59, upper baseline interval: 8.2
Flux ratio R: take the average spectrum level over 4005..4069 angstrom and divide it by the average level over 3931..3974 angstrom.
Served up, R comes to 1.6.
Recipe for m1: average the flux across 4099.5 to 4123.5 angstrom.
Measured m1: 7.84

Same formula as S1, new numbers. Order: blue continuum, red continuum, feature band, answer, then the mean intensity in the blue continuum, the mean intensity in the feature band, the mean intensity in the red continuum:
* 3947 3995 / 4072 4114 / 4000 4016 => -2.9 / 6.18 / 7.89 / 7.84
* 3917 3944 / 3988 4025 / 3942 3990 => 1.6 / 4.75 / 5.99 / 7.93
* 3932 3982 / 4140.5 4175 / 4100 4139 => -1.8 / 5.22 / 8.03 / 8.24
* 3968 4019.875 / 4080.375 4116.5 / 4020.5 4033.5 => -1.3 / 7.12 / 8.09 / 7.91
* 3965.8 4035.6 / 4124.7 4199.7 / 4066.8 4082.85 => -0.7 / 7.18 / 7.96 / 8.2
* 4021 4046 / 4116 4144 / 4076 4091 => -0.2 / 8.07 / 8.31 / 8.28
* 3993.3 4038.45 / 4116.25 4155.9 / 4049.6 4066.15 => 0.6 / 8.01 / 7.8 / 8.3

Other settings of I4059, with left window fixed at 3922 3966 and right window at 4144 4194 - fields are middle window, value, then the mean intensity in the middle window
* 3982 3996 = -4.1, 7.59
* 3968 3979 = 1.9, 4.71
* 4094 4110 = 0.5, 7.13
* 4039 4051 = -2.1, 7.75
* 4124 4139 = -1.0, 8.27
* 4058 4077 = -2.7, 7.89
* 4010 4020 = -3.1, 8.15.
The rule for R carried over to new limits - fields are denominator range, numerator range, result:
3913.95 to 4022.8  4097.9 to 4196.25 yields 1.29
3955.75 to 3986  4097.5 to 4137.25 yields 1.44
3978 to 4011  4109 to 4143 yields 1.09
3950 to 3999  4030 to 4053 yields 1.26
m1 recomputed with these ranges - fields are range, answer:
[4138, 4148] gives 8.07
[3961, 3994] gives 5.8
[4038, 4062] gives 7.86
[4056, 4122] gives 7.94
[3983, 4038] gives 7.92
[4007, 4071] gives 7.98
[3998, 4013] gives 7.77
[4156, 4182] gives 8.29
